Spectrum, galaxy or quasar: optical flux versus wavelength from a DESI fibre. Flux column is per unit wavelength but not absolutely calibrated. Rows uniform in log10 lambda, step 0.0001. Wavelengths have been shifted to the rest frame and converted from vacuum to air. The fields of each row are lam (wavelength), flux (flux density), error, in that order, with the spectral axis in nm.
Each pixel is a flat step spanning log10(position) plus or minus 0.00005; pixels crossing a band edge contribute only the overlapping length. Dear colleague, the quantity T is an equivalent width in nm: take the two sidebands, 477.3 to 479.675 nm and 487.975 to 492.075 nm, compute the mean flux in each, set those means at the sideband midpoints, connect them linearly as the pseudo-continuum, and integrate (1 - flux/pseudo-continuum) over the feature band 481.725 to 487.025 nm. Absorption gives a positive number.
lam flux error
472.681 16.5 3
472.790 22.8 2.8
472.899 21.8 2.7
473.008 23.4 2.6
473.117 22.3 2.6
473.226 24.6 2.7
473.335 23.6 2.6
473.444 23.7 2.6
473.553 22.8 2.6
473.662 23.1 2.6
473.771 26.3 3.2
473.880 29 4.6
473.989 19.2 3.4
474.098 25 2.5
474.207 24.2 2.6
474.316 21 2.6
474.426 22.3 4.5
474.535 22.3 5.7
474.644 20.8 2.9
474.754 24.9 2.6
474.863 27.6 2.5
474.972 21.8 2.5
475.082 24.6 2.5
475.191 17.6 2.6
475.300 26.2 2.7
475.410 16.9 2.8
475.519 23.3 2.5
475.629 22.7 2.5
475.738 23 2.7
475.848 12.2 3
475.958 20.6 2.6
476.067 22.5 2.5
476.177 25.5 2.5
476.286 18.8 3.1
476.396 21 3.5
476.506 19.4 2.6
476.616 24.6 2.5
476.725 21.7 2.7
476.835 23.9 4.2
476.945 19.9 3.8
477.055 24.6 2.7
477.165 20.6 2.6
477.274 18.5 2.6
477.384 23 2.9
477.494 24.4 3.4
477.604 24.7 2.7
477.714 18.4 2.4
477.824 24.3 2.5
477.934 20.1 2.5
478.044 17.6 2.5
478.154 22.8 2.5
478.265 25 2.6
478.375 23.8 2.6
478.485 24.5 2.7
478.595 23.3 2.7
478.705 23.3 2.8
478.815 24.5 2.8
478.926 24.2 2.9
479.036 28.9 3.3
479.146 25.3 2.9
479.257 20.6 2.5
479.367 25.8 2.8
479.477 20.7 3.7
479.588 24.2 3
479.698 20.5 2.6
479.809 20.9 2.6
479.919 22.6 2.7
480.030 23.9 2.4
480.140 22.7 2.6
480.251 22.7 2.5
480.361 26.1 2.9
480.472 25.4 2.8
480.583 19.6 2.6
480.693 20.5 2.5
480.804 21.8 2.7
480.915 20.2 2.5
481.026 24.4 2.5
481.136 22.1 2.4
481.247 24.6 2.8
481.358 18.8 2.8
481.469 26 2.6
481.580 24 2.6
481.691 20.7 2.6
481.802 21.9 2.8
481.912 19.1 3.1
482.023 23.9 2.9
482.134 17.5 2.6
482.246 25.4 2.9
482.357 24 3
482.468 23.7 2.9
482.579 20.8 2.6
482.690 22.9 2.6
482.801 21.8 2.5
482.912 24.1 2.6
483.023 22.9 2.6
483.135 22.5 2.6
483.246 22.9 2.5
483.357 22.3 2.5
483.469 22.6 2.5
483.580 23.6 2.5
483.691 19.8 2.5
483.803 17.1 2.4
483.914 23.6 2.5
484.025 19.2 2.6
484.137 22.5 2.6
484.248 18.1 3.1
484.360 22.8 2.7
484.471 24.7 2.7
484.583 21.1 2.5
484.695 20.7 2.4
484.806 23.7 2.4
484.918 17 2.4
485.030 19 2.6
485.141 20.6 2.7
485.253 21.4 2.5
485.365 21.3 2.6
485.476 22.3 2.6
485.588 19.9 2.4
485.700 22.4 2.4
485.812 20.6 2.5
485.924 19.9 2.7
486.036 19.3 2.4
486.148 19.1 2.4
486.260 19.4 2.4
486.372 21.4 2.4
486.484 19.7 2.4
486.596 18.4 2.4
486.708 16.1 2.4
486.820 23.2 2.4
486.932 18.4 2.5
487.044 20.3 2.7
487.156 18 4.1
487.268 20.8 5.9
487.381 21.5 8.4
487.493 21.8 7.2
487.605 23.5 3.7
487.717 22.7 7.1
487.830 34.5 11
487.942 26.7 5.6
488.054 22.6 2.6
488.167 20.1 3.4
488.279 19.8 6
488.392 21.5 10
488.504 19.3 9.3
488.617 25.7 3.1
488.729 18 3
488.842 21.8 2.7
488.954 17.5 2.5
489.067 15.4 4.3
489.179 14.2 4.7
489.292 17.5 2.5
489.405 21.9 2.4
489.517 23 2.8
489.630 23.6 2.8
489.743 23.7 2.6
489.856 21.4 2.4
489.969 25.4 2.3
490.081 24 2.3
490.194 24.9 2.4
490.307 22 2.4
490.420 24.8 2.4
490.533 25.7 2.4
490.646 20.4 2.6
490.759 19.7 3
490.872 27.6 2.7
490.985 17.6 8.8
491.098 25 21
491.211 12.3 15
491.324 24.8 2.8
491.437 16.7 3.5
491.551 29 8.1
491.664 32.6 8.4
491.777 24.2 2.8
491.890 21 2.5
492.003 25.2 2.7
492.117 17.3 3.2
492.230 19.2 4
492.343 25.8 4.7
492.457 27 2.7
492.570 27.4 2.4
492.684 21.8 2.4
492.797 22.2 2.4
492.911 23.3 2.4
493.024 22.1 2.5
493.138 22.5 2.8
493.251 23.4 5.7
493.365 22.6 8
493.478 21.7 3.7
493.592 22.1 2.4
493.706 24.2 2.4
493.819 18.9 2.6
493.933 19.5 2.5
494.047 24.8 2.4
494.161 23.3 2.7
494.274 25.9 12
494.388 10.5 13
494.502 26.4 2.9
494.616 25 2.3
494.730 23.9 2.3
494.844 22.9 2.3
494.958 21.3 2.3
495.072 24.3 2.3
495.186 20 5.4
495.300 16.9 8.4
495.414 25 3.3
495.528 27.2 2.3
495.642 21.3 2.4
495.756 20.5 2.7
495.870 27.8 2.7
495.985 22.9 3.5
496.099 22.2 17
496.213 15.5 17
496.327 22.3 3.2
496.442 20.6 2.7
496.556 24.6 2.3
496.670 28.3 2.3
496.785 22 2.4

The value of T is 0.33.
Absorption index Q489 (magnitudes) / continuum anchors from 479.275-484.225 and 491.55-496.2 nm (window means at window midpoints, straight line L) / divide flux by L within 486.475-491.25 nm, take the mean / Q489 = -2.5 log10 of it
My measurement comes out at 0.06 mag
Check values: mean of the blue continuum 22.3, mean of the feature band 21.5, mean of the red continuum 22.9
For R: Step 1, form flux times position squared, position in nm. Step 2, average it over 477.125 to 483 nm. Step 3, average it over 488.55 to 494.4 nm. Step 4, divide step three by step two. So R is 1.0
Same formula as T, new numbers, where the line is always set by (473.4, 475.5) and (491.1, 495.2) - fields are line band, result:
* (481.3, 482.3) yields 0.05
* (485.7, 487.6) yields 0.23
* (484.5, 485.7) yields 0.11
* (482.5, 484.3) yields 0.10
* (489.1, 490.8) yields 0.05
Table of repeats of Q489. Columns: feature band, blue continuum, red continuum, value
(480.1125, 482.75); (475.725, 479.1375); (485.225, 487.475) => -0.055 mag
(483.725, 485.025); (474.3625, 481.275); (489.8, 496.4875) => 0.084 mag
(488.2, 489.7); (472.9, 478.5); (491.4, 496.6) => 0.136 mag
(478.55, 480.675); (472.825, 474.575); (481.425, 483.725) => -0.027 mag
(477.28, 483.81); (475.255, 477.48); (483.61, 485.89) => -0.072 mag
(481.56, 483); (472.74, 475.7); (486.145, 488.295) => -0.008 mag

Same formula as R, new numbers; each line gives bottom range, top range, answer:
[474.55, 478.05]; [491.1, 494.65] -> 1.11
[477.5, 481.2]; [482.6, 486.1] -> 0.95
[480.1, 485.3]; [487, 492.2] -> 1.04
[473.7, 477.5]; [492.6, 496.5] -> 1.08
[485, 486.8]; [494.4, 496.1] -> 1.18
